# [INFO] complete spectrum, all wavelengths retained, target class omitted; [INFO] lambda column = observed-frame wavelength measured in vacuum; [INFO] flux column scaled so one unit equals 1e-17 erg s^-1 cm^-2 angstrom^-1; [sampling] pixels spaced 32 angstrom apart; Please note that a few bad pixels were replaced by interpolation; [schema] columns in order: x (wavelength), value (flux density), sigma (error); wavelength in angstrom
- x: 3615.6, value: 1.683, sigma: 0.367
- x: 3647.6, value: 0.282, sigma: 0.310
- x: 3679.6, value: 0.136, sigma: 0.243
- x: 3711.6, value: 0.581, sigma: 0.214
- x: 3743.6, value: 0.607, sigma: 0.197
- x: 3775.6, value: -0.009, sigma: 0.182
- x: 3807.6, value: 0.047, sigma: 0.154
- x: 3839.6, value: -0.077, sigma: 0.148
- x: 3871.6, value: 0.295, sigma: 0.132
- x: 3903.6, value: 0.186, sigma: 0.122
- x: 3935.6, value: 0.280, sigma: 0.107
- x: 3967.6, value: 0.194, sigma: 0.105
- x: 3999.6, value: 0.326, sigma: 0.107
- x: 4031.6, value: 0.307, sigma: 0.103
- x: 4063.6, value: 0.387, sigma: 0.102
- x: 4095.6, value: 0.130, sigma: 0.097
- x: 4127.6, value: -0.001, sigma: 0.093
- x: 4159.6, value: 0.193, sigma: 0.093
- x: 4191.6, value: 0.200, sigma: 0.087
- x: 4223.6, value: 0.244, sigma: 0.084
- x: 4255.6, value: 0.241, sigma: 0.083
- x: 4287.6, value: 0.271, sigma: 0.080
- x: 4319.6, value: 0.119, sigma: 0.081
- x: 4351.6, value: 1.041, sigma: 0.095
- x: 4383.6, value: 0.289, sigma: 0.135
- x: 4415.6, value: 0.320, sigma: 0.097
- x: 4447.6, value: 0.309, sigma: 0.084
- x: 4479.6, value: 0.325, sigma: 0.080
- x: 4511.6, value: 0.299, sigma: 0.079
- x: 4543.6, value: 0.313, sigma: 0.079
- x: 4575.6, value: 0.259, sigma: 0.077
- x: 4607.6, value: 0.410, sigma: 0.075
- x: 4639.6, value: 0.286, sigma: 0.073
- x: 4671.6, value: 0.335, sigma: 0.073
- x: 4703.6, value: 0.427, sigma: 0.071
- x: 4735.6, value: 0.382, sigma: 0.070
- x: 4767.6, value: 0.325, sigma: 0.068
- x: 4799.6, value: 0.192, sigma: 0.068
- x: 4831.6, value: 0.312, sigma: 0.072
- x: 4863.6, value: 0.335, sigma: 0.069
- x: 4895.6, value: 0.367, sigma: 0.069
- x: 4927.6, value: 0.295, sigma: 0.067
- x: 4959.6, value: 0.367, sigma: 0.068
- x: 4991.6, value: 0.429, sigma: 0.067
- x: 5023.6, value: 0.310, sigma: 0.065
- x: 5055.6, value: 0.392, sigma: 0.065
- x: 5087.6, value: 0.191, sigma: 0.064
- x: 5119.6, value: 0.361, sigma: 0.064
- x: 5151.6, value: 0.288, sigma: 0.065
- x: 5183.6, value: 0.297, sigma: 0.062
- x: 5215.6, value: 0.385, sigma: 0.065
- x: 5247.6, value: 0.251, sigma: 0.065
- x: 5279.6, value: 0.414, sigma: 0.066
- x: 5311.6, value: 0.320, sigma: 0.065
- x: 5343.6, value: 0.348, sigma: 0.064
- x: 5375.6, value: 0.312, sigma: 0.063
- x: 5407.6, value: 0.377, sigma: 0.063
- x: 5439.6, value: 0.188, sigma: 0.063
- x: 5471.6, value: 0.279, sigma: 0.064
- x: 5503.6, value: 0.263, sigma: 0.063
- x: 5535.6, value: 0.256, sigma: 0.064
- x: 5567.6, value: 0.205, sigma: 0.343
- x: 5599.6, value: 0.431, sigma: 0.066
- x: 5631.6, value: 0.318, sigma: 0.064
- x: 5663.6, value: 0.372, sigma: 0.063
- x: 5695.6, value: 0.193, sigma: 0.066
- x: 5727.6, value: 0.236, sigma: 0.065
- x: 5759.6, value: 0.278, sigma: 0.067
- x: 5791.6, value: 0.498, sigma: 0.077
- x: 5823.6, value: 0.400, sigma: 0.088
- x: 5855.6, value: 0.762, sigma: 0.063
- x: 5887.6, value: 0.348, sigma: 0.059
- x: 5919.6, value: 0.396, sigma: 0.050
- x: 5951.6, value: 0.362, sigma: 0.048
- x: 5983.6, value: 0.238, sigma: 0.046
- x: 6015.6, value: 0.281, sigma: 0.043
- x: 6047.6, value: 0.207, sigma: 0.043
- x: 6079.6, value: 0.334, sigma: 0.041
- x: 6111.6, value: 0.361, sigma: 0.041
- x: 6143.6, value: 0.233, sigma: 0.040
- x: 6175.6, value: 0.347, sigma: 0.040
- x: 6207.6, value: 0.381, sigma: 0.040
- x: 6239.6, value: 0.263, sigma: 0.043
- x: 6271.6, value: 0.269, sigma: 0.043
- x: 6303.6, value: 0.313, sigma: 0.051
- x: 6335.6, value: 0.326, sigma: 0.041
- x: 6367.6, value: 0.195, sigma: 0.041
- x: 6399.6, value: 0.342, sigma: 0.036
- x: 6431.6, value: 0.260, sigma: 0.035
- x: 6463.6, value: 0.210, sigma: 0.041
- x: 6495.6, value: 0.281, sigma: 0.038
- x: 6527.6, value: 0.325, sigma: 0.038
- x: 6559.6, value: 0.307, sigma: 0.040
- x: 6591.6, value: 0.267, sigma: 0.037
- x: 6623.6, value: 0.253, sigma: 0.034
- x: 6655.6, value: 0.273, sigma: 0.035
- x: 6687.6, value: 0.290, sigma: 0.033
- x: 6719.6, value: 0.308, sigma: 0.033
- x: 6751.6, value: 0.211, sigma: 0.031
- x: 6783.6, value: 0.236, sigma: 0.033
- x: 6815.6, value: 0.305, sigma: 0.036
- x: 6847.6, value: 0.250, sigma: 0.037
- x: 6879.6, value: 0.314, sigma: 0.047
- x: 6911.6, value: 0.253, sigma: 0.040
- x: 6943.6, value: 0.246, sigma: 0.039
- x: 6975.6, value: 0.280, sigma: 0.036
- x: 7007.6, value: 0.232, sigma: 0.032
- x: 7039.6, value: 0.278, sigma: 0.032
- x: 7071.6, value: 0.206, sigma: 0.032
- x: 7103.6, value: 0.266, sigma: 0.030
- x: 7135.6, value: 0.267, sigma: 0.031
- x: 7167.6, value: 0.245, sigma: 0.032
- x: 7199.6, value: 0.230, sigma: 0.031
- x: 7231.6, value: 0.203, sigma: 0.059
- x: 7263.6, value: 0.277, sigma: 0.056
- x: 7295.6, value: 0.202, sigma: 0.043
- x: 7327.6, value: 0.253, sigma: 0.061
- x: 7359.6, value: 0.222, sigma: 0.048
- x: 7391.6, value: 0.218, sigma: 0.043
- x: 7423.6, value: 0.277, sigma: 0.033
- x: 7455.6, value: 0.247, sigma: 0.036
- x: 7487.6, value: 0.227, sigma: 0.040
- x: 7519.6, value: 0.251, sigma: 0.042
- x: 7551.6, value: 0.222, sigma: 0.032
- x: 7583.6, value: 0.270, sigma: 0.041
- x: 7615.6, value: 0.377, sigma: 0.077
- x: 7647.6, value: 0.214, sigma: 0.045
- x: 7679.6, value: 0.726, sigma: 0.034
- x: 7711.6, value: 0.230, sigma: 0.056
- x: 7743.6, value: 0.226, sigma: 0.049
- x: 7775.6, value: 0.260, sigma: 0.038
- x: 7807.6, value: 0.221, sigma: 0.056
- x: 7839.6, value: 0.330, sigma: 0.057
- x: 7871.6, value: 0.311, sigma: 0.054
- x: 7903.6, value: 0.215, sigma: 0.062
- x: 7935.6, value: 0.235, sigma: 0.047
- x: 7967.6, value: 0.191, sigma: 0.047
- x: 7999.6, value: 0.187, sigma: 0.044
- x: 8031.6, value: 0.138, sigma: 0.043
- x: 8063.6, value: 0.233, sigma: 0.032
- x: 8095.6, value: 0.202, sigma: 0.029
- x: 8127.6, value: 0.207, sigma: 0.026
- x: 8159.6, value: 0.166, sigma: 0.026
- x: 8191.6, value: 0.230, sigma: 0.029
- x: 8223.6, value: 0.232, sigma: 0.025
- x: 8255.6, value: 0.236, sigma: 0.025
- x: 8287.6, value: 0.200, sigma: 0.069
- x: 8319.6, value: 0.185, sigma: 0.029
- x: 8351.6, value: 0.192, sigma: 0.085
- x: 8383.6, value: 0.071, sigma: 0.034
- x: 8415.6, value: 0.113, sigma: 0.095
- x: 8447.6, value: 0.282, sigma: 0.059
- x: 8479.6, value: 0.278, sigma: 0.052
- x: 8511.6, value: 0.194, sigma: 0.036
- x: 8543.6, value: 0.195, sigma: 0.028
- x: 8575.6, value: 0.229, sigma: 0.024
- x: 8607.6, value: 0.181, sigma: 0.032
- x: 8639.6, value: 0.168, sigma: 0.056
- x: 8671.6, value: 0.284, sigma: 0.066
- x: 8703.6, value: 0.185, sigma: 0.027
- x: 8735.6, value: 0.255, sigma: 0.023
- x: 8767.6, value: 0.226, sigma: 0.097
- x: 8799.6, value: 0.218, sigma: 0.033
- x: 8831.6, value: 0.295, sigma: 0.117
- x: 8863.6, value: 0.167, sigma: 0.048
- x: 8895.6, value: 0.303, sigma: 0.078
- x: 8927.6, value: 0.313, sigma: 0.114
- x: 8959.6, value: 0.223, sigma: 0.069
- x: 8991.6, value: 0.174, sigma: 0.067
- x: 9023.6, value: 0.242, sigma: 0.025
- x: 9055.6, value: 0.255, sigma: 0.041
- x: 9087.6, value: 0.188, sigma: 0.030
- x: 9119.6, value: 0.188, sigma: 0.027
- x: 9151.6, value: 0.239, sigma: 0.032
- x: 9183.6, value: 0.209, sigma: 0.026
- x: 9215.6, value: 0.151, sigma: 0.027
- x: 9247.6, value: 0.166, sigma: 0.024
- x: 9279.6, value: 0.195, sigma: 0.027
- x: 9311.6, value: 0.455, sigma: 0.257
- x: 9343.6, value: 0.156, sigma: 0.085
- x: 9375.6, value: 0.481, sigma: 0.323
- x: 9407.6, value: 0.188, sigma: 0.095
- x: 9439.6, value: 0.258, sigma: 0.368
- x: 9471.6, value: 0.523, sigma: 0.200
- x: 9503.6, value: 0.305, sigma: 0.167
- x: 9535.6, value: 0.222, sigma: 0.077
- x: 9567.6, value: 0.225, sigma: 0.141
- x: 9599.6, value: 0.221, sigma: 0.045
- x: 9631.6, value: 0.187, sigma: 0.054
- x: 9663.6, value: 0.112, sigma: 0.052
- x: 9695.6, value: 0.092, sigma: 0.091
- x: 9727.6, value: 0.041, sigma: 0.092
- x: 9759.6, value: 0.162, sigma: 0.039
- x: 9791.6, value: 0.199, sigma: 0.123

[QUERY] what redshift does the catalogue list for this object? 0.168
